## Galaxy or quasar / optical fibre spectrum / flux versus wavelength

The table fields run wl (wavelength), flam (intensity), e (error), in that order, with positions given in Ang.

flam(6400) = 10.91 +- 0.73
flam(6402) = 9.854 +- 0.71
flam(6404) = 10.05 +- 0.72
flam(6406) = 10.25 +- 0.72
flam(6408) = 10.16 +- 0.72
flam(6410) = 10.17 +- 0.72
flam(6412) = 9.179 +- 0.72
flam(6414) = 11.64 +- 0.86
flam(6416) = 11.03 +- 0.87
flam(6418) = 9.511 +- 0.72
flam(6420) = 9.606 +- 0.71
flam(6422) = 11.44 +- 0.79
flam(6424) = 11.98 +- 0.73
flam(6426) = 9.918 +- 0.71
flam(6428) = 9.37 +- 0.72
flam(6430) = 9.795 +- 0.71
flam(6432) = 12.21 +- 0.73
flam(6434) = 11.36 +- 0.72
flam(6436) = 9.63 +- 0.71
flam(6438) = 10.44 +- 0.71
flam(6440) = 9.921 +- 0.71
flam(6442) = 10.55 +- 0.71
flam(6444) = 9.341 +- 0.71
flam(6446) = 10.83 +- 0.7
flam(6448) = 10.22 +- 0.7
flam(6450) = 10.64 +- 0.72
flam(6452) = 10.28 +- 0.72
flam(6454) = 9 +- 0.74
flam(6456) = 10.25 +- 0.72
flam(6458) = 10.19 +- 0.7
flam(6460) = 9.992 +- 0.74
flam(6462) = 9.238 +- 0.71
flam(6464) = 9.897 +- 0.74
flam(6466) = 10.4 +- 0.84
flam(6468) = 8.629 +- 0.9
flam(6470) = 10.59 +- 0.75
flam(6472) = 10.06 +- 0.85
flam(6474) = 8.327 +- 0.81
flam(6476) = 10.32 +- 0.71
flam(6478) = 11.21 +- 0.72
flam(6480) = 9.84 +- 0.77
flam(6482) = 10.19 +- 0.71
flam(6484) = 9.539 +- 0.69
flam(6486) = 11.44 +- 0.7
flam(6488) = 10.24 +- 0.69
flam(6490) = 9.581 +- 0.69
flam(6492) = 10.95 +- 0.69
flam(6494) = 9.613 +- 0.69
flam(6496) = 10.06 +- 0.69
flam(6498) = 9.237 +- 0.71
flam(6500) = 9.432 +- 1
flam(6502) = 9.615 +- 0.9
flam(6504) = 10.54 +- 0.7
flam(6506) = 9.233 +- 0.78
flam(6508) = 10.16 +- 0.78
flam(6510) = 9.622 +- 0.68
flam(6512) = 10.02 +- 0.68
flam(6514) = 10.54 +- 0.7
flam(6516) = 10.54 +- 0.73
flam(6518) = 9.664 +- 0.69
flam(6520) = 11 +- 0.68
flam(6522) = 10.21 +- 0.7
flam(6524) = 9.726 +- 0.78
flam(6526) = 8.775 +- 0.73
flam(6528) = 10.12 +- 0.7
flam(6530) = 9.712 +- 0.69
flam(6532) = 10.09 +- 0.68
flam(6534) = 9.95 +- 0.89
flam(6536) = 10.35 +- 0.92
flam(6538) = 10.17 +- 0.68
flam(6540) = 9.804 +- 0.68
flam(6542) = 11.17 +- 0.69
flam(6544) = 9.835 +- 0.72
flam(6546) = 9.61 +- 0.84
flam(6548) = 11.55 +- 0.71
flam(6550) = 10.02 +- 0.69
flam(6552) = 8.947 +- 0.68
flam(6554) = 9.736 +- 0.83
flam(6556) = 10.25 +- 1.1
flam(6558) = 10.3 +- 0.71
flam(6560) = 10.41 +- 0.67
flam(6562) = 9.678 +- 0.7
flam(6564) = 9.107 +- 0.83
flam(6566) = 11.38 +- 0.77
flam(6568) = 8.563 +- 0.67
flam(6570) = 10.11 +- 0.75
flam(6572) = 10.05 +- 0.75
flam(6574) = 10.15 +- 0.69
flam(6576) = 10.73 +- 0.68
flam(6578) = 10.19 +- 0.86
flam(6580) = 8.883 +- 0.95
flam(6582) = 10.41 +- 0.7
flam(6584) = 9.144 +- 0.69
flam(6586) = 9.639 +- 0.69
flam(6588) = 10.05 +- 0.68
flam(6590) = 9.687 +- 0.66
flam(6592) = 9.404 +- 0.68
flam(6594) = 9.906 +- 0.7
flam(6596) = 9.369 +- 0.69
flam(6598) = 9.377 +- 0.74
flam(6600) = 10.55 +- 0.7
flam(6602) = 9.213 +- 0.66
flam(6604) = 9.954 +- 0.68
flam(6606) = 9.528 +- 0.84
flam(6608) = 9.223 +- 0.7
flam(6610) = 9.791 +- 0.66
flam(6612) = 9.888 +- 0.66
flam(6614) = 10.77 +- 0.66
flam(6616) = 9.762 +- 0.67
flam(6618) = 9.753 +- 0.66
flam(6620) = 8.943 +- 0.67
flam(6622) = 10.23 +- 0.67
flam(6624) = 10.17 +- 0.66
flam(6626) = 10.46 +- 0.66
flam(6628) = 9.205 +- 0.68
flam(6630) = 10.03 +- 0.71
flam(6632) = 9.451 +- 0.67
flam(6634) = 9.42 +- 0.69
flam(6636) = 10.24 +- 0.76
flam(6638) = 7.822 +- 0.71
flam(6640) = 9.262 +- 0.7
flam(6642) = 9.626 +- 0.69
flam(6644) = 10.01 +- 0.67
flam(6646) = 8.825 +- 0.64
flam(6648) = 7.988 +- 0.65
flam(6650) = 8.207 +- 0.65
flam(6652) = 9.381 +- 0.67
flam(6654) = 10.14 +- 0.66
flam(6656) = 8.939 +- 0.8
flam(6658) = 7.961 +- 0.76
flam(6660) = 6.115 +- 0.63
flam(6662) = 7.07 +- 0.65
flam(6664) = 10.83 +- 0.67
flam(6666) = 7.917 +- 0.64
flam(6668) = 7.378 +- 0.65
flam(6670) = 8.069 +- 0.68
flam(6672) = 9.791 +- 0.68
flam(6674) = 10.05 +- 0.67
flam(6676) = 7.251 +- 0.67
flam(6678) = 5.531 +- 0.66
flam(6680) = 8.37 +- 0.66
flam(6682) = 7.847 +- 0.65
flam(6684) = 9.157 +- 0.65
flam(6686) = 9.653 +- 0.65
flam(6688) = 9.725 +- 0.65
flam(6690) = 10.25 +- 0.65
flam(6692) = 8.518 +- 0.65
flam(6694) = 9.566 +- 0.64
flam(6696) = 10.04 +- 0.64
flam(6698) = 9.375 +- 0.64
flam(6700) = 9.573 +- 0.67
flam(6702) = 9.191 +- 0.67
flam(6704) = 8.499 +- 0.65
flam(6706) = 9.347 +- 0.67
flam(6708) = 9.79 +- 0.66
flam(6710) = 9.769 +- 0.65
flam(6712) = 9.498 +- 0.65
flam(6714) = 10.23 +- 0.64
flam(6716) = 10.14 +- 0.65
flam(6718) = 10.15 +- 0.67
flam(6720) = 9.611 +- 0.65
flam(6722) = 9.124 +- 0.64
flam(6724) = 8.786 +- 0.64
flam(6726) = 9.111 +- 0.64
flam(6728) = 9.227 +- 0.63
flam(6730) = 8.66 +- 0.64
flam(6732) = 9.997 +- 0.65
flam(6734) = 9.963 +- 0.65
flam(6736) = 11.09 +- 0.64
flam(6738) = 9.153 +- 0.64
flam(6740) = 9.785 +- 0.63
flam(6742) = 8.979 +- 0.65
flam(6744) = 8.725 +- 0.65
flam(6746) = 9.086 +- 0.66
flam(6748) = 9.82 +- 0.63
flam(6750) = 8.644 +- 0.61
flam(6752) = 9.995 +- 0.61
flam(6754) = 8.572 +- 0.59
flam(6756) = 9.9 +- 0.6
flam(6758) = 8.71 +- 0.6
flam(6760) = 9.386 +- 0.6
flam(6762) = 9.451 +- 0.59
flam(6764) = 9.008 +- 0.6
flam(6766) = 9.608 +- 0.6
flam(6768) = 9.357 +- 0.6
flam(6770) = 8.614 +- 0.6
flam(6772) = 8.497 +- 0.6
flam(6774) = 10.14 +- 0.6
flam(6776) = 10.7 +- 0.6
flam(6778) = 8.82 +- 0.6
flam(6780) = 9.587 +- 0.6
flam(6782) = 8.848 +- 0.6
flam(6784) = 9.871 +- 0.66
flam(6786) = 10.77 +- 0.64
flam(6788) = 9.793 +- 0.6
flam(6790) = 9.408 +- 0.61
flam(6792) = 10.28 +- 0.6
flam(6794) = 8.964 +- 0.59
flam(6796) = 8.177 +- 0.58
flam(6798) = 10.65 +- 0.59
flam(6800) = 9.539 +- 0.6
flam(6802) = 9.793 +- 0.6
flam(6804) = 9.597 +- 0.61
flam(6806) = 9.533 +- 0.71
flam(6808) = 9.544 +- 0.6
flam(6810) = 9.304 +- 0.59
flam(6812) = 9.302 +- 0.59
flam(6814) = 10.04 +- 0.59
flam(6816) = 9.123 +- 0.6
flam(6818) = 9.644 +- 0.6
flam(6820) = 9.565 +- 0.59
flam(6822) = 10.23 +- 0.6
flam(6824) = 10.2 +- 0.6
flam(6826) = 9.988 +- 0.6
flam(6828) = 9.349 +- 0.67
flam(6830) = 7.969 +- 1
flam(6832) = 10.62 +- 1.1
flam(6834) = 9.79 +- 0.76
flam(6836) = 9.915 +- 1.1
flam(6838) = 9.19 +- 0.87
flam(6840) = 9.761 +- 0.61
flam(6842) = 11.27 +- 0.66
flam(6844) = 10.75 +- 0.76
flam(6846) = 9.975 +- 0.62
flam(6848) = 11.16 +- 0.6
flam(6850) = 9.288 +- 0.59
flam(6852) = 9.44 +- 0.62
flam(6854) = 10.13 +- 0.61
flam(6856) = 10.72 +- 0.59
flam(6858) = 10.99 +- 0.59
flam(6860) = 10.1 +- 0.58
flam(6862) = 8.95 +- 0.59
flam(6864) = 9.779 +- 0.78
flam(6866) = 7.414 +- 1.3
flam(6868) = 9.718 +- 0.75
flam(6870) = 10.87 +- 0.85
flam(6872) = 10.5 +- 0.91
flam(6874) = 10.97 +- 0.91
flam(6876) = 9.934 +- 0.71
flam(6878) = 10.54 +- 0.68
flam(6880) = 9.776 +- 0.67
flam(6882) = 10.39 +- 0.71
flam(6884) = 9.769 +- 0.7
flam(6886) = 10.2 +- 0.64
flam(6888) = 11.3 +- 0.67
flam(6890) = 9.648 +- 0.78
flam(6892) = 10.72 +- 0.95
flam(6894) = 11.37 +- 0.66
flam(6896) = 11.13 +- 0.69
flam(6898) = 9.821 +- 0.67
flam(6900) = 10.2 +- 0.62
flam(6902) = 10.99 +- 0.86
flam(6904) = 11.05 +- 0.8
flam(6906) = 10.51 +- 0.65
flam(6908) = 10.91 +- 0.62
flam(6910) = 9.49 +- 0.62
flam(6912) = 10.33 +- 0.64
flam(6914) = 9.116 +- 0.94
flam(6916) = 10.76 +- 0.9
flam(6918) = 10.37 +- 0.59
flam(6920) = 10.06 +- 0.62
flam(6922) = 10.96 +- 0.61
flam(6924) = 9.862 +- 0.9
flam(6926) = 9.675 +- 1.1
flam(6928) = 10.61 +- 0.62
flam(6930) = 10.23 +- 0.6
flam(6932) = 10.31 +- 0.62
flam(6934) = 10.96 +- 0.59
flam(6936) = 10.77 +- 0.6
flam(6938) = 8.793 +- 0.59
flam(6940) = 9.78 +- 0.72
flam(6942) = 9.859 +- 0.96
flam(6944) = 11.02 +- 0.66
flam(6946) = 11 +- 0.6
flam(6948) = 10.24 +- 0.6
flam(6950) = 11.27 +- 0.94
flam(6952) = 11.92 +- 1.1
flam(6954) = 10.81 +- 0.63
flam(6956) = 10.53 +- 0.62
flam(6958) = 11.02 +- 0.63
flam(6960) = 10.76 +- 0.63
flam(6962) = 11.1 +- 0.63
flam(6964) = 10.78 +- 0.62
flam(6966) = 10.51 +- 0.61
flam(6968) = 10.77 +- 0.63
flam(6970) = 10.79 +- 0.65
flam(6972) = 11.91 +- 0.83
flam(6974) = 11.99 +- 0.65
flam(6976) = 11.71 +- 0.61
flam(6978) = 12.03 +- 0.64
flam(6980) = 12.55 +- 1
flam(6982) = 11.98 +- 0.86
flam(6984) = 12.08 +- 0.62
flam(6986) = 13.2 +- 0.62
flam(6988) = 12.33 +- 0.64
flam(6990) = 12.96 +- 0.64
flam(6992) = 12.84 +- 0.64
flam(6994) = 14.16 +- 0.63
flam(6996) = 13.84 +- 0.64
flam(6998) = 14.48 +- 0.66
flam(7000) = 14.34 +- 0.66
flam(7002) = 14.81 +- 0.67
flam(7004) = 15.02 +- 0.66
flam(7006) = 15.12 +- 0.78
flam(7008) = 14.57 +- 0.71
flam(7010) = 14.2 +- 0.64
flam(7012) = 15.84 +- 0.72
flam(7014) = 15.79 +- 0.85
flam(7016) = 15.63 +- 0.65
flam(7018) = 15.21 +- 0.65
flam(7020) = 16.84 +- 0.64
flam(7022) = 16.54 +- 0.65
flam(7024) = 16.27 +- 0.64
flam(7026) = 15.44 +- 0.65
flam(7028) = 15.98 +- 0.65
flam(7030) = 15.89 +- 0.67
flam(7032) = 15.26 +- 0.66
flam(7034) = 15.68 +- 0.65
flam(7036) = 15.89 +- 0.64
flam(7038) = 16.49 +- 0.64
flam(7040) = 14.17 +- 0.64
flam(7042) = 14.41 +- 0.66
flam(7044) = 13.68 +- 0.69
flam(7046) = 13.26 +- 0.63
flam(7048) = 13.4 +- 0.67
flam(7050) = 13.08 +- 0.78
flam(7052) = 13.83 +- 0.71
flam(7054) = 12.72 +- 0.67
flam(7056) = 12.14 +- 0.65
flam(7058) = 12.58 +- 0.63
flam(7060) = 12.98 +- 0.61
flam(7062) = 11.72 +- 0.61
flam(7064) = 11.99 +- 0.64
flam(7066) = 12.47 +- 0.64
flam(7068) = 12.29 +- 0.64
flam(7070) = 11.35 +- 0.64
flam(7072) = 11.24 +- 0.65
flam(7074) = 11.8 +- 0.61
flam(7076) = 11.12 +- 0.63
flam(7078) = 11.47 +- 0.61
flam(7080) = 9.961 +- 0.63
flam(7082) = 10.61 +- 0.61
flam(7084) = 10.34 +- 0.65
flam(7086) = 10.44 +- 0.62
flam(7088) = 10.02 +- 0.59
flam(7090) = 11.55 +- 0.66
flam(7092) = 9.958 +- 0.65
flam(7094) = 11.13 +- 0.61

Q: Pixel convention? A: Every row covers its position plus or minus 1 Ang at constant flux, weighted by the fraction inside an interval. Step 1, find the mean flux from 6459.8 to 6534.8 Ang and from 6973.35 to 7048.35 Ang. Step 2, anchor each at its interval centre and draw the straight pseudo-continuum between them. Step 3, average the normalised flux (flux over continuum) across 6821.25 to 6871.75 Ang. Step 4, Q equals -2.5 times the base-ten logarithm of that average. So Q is 0.292 mag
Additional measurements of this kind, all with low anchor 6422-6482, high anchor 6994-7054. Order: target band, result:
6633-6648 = 0.262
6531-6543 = 0.065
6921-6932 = 0.347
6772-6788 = 0.307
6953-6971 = 0.316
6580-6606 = 0.172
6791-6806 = 0.338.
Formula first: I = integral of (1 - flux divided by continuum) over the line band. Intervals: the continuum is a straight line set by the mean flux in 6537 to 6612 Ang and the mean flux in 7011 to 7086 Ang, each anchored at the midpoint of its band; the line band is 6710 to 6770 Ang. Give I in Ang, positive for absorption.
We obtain 9.4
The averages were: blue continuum 9.89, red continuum 13.6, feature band 9.43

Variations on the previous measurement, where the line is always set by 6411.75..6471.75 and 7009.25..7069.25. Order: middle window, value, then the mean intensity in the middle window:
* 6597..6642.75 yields 7.2 Ang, 9.68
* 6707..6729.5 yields 4.8 Ang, 9.56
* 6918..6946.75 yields 7.1 Ang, 10.3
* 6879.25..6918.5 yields 8.8 Ang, 10.4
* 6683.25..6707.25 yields 5.2 Ang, 9.41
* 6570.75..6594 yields 2.8 Ang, 9.85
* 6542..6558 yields 1.3 Ang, 10.1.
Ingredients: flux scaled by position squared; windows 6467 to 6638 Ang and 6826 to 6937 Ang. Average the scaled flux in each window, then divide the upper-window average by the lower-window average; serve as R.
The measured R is 1.13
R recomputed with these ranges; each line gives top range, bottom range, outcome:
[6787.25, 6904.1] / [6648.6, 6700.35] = 1.20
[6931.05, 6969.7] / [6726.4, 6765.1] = 1.21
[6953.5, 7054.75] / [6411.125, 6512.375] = 1.58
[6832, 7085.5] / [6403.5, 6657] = 1.35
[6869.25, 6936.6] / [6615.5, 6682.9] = 1.26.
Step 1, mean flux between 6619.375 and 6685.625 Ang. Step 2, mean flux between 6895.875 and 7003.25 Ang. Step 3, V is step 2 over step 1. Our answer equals 1.27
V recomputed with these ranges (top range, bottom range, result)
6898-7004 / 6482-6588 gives 1.13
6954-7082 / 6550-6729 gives 1.41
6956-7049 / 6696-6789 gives 1.45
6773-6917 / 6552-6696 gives 1.07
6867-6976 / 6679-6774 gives 1.13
